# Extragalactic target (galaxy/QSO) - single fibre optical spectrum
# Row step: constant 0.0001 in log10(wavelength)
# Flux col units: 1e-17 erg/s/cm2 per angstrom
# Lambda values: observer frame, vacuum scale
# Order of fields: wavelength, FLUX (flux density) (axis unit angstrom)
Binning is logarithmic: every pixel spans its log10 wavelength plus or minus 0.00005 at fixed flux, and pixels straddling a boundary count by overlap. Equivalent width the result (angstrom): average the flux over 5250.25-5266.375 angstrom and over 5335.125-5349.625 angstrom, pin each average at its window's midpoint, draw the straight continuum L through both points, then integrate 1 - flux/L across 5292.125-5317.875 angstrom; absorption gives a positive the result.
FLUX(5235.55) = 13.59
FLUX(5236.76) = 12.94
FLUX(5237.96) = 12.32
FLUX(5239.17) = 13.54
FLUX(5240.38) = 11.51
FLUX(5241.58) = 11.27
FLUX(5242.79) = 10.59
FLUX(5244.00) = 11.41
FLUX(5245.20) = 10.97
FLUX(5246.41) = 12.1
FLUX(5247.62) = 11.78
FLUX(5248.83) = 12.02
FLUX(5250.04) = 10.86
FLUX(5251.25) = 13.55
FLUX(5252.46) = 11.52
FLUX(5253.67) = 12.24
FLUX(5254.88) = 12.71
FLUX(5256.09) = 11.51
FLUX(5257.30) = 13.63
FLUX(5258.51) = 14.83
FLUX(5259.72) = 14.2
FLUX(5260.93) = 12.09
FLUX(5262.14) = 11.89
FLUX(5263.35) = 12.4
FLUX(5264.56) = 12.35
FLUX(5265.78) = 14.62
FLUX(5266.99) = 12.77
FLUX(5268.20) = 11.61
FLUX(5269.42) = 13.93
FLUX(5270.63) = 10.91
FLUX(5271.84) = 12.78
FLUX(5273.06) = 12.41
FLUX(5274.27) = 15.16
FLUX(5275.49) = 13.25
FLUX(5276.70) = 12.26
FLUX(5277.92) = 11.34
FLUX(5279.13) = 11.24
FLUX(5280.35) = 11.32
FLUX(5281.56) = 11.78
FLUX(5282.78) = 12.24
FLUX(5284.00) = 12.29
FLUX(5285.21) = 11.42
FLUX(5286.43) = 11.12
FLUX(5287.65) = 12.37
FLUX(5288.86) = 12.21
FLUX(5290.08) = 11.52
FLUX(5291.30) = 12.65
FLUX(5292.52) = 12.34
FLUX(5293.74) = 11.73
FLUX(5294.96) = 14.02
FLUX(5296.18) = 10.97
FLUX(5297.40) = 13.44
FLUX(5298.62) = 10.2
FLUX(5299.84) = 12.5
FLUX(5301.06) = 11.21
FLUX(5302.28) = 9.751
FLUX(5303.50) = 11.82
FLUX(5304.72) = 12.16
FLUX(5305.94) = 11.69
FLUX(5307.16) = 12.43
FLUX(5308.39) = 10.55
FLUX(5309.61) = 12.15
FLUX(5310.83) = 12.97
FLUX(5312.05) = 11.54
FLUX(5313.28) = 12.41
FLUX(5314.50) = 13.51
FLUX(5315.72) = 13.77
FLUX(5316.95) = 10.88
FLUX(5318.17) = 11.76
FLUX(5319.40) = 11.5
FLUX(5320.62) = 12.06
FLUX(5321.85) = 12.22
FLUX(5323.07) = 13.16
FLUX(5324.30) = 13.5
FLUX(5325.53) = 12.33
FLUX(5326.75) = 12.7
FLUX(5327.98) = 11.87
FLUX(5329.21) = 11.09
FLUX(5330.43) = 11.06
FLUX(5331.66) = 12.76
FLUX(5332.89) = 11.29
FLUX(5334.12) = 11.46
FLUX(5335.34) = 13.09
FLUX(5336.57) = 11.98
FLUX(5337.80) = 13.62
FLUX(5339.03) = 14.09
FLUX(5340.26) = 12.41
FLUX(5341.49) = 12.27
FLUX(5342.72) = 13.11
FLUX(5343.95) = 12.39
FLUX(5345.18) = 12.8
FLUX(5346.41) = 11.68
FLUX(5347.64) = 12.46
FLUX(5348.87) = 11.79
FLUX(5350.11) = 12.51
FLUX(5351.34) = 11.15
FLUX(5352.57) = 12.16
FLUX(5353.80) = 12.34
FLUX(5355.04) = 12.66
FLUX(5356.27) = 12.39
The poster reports 1.46 angstrom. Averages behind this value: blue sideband 12.8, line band 12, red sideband 12.6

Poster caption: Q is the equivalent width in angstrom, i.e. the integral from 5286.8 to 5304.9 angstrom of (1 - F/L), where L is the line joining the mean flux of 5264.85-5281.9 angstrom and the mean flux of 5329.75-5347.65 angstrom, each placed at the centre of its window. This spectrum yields 0.9 angstrom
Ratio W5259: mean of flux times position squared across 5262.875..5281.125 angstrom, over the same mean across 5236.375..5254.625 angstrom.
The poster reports 1.06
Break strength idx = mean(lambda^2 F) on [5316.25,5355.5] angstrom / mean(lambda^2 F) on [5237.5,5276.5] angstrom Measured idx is 1.01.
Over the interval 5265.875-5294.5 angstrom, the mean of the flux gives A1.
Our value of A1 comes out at 12.3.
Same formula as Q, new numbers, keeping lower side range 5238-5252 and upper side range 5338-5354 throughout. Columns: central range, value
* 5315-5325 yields -0.08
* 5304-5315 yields 0.06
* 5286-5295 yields -0.05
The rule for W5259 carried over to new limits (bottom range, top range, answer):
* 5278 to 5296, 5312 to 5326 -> 1.05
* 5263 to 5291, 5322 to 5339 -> 1.02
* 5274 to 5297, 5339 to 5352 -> 1.04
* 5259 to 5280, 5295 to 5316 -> 0.96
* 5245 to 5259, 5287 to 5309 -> 0.98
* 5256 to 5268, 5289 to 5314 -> 0.93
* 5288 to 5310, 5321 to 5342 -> 1.06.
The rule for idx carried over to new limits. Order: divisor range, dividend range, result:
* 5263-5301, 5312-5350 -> 1.03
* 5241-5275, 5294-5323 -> 0.98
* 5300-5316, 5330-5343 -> 1.05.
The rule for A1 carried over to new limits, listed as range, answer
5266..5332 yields 12.1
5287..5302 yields 12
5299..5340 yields 12.1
